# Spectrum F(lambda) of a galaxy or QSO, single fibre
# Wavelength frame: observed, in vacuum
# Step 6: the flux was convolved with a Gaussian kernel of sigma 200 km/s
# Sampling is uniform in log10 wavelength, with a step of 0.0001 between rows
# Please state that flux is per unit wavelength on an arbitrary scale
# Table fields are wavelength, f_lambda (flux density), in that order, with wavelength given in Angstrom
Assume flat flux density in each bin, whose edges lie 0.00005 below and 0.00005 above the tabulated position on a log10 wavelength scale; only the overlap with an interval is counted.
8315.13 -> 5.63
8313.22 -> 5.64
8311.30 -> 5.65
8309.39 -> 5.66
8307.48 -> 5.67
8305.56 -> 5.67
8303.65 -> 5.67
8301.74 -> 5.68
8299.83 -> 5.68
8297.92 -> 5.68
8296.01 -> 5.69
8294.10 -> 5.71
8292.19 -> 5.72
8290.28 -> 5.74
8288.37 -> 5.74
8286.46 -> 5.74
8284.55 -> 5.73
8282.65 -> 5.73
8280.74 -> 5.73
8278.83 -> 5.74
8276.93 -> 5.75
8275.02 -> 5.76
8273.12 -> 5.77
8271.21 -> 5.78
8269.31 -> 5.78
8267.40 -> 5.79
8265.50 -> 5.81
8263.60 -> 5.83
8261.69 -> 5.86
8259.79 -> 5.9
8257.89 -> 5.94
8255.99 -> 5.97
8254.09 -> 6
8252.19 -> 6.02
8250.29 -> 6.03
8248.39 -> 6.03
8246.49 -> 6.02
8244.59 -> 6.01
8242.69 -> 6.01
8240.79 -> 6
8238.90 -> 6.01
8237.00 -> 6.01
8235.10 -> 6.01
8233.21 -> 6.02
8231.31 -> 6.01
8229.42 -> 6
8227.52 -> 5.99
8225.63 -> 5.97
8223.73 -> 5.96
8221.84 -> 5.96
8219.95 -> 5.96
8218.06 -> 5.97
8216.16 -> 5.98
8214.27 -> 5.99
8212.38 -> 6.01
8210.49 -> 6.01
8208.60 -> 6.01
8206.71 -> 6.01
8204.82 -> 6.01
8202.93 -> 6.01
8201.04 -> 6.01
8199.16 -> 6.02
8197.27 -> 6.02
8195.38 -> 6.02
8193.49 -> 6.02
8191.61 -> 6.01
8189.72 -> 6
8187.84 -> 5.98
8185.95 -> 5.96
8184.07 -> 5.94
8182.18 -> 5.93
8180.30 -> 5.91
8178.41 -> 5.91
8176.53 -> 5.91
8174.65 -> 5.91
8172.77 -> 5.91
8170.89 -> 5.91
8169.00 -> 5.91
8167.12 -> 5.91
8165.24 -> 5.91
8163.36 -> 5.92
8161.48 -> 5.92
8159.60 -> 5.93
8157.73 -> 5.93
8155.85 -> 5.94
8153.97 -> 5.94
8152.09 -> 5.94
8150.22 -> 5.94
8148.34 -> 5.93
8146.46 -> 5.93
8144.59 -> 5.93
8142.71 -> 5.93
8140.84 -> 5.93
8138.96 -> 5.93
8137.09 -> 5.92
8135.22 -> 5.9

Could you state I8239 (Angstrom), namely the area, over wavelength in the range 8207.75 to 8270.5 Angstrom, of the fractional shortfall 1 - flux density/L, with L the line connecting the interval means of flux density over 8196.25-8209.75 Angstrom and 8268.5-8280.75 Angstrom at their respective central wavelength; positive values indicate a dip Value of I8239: -0.8 Angstrom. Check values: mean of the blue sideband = 6.01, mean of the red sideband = 5.76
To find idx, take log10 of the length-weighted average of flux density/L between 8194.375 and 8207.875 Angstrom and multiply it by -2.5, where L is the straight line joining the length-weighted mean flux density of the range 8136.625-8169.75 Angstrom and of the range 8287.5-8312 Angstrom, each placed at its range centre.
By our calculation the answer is -0.03 mag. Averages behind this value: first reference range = 5.93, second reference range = 5.69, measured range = 6.01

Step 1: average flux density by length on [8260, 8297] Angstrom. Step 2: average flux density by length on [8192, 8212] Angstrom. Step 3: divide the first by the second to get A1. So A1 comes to 1.0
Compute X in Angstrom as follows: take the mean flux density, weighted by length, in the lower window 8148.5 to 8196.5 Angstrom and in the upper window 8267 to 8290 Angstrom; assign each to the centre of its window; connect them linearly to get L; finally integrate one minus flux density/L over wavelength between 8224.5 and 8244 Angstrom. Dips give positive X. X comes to -0.6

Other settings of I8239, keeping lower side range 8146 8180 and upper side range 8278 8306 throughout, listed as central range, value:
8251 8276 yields -0.46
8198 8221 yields -0.61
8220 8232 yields -0.33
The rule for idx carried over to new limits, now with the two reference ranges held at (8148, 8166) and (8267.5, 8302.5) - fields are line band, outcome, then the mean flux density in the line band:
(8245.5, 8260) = -0.04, 5.99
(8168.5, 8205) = -0.01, 5.96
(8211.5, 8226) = -0.03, 5.97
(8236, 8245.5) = -0.04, 6.01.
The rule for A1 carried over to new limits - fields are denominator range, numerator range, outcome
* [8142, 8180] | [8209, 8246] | 1.01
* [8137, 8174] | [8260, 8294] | 0.97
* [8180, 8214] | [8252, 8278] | 0.98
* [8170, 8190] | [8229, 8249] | 1.01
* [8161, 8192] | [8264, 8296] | 0.97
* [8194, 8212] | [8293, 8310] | 0.94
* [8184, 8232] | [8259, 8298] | 0.96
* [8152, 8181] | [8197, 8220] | 1.01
